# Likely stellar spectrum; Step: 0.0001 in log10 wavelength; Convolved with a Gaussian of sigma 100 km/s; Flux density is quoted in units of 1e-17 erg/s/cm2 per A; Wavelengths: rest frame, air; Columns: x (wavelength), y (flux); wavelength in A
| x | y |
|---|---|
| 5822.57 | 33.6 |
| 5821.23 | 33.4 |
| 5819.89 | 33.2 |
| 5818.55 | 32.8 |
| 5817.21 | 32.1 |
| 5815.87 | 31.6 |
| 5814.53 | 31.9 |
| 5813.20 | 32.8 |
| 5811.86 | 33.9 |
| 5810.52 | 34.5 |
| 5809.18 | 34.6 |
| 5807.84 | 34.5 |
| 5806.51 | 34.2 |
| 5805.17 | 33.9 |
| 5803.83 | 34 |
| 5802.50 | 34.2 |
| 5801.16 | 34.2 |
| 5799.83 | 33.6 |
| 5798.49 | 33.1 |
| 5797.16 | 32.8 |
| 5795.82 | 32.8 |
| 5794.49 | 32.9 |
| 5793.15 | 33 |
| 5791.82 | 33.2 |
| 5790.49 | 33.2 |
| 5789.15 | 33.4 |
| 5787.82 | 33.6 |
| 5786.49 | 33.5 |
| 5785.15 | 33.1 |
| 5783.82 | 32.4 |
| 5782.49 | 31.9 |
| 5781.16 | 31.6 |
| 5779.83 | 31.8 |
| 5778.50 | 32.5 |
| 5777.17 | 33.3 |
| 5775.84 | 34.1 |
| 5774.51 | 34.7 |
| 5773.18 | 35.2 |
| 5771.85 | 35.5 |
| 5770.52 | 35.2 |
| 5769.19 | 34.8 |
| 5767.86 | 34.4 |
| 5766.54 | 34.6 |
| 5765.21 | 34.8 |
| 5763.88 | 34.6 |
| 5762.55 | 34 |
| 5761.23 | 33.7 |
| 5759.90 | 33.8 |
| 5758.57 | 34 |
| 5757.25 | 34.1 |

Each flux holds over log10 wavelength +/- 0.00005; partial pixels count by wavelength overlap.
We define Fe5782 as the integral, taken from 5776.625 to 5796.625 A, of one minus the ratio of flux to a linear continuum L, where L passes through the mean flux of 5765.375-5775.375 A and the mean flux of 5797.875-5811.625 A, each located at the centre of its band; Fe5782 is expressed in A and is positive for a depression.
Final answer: 1.0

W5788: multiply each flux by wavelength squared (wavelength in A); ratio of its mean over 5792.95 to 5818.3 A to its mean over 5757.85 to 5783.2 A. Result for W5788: 1.00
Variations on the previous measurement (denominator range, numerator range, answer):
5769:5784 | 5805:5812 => 1.03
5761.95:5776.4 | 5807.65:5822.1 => 0.97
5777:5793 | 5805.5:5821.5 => 1.03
